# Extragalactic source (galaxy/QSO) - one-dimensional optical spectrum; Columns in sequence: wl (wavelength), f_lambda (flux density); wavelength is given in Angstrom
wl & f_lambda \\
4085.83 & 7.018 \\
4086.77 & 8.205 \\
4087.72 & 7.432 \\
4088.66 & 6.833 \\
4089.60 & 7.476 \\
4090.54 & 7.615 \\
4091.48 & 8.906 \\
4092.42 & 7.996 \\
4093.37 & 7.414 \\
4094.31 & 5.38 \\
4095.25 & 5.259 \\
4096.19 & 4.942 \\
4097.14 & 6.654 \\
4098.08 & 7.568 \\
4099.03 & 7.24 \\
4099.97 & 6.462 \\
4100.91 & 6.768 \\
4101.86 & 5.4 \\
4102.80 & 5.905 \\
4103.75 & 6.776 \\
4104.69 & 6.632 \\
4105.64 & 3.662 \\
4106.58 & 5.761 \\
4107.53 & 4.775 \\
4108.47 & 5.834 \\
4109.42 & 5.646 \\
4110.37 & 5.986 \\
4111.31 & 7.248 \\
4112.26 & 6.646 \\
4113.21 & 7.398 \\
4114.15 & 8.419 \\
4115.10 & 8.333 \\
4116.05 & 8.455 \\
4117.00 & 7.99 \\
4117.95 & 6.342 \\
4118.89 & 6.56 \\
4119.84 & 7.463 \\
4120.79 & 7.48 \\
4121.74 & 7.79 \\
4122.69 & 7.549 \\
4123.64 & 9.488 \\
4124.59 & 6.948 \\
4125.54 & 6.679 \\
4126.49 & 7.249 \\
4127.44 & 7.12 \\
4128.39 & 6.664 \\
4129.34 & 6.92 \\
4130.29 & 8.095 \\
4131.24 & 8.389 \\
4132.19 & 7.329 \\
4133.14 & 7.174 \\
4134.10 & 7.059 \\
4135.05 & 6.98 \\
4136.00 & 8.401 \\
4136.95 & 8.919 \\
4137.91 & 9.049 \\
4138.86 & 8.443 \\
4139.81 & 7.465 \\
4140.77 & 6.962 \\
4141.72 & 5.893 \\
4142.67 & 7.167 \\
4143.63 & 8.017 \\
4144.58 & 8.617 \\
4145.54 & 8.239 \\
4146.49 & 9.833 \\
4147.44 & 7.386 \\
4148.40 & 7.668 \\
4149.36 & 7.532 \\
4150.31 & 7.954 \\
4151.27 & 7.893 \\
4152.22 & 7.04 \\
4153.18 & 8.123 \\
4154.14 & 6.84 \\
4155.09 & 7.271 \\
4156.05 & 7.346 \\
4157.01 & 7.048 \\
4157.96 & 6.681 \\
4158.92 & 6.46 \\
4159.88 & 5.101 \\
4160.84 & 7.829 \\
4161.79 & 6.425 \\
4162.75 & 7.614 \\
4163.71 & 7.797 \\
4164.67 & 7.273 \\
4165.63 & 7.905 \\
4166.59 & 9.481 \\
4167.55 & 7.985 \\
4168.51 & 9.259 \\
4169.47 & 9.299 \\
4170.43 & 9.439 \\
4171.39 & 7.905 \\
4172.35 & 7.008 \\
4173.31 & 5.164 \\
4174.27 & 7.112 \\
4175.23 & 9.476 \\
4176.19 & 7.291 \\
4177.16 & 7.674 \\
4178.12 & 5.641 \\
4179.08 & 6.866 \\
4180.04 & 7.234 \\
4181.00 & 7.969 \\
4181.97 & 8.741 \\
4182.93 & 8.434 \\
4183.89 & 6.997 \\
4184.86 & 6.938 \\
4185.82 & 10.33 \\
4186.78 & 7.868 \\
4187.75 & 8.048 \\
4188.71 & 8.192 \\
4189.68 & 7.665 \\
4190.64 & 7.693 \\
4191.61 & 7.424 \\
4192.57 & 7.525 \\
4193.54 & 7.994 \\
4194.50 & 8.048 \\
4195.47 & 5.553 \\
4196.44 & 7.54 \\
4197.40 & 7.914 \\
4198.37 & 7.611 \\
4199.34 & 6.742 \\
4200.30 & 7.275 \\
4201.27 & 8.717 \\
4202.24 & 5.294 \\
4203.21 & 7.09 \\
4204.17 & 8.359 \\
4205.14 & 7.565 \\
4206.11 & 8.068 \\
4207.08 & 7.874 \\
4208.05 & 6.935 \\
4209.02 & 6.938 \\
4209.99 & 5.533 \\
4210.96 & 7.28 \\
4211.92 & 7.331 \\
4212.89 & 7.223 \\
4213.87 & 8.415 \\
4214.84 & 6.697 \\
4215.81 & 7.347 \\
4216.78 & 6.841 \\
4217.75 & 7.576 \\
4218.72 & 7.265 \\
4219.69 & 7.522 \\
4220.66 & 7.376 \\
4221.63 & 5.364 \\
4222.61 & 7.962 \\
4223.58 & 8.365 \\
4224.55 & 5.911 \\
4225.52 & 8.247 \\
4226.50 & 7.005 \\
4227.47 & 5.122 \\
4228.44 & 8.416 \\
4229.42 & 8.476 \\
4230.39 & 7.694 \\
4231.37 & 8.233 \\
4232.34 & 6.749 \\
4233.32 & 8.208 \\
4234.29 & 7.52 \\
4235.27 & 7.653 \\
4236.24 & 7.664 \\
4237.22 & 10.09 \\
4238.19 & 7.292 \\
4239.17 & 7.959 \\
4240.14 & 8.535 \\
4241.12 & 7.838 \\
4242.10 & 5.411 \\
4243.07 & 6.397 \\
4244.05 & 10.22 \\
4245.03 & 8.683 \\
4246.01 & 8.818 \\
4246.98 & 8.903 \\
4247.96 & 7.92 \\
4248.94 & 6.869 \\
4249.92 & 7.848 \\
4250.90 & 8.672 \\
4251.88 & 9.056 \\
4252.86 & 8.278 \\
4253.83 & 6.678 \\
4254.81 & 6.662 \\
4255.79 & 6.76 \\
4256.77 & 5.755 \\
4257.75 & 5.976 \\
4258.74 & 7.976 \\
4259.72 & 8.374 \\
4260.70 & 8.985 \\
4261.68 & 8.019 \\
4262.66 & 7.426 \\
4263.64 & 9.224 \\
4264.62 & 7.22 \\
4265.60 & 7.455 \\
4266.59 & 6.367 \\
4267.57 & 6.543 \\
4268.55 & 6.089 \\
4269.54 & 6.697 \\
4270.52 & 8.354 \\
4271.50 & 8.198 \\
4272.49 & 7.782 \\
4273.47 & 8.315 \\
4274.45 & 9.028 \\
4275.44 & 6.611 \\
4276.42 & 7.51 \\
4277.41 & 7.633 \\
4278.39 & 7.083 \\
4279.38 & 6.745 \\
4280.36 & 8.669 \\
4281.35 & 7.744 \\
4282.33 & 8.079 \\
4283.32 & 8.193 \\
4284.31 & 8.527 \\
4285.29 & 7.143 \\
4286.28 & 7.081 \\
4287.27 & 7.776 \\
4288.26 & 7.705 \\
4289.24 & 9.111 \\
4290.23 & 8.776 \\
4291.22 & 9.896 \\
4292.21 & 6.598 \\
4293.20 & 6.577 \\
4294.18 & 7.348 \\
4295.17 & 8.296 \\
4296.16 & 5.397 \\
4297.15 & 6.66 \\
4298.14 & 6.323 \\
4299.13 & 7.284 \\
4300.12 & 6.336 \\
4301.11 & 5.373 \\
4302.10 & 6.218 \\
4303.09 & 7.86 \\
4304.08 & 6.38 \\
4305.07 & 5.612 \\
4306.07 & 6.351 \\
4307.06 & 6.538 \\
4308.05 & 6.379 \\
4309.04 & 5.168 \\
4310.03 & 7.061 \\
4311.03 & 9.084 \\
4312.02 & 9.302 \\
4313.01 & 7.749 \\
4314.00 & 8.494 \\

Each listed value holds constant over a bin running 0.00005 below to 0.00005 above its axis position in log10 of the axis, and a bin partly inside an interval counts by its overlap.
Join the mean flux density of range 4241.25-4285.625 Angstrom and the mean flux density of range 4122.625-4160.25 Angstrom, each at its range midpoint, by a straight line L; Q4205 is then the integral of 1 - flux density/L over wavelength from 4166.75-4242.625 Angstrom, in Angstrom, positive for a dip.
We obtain 0.5 Angstrom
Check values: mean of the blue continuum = 7.53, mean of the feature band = 7.56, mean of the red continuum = 7.67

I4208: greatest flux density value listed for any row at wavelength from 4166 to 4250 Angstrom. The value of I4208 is 10.33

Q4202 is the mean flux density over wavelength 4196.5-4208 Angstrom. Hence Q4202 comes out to 7.48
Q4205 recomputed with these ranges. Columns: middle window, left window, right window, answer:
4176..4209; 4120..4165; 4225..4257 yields 0.4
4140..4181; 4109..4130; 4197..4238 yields -1.1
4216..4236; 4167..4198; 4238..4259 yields 0.8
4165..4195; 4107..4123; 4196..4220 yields -2.7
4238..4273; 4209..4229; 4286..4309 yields -2.8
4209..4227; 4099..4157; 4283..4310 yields 0.0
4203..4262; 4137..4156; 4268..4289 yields 1.1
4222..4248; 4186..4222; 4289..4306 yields -2.0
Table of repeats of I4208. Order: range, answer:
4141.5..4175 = 9.833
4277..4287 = 8.669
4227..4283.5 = 10.22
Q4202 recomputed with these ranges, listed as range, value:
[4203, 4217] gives 7.31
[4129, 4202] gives 7.65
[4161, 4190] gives 7.84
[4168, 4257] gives 7.6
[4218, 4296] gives 7.67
